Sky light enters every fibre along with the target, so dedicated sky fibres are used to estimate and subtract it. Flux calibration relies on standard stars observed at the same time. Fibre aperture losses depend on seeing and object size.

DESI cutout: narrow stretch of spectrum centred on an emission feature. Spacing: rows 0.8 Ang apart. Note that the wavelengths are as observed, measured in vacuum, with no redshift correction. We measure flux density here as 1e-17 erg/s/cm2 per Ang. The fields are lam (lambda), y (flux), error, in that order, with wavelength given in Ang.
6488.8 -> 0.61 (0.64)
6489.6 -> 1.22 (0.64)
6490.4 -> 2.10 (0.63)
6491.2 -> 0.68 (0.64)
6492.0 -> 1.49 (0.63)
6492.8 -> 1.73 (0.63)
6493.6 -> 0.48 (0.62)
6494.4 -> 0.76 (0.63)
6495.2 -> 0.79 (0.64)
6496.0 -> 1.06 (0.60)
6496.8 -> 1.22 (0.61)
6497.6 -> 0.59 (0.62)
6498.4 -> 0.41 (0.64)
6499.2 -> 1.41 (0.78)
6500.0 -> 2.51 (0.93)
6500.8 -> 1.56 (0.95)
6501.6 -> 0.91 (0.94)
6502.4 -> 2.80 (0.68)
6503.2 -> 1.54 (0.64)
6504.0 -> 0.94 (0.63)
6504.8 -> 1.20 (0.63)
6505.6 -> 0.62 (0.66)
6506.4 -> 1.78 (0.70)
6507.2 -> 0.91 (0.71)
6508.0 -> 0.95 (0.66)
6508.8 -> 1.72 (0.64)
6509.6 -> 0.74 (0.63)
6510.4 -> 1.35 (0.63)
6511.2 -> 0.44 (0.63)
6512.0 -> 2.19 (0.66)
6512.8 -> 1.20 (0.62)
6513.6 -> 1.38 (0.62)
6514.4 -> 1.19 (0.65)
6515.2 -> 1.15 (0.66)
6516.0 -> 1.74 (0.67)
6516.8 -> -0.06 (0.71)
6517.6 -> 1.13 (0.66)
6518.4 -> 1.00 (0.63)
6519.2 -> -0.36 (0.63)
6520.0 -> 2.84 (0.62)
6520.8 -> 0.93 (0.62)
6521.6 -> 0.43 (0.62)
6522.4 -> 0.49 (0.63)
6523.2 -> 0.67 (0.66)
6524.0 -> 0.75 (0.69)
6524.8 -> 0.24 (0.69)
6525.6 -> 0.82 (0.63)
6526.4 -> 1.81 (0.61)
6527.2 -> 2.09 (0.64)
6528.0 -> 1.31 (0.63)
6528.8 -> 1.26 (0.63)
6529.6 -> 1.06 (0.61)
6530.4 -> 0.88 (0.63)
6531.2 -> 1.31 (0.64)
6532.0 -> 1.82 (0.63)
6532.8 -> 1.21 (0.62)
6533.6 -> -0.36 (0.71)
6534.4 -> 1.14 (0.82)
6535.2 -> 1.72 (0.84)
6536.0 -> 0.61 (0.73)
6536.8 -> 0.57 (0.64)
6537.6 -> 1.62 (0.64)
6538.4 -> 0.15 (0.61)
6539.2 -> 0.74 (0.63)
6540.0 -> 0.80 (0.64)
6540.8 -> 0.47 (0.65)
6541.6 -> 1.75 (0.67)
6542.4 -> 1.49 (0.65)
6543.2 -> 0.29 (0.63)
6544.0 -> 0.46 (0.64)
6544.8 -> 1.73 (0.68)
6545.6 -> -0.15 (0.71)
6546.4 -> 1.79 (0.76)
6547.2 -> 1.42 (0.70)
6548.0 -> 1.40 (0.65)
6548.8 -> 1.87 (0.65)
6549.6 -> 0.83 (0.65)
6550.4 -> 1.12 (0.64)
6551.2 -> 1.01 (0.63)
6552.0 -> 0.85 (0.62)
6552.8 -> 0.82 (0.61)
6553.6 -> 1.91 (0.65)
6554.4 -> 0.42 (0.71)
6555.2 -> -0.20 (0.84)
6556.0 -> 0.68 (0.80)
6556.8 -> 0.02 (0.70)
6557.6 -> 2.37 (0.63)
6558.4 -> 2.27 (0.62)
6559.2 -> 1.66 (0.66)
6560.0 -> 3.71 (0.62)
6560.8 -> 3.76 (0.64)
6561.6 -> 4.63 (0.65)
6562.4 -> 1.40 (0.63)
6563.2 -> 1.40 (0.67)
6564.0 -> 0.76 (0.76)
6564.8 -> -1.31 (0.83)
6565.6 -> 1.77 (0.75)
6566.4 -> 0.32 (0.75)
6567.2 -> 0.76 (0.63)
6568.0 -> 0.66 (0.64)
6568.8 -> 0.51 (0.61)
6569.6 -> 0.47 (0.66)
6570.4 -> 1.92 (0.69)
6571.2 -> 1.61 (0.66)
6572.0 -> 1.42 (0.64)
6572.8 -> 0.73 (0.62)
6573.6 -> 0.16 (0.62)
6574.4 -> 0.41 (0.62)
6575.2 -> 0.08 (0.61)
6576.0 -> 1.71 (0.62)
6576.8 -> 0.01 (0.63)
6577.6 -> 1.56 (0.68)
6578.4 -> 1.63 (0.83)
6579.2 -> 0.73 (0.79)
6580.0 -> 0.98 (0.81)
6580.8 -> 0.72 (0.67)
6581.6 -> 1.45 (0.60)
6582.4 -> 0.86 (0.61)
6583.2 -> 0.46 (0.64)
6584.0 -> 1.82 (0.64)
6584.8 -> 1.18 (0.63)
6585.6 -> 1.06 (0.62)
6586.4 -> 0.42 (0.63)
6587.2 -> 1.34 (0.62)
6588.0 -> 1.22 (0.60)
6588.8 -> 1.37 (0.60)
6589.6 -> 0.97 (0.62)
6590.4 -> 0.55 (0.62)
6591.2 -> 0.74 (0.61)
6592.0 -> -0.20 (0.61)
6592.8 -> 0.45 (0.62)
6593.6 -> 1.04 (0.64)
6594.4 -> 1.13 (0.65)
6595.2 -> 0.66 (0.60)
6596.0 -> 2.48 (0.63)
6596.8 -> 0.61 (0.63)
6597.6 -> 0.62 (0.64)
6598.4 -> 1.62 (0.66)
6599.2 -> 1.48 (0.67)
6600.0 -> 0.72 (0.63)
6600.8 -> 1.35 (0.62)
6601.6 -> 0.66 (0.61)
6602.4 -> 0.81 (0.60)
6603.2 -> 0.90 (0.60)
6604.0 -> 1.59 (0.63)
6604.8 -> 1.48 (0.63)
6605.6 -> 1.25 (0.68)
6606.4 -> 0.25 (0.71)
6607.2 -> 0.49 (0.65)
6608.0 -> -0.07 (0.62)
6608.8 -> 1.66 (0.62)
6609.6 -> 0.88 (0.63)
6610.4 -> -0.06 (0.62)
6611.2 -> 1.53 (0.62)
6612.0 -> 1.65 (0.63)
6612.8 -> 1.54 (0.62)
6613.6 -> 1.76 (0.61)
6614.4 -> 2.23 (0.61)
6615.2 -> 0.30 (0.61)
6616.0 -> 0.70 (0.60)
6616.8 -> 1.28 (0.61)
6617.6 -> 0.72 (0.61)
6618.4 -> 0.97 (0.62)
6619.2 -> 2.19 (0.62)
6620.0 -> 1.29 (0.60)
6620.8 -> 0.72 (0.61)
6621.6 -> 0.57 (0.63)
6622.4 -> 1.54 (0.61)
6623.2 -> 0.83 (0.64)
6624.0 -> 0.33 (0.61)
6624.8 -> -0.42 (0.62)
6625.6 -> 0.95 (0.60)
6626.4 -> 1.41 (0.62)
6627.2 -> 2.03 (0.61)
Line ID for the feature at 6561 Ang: H-beta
